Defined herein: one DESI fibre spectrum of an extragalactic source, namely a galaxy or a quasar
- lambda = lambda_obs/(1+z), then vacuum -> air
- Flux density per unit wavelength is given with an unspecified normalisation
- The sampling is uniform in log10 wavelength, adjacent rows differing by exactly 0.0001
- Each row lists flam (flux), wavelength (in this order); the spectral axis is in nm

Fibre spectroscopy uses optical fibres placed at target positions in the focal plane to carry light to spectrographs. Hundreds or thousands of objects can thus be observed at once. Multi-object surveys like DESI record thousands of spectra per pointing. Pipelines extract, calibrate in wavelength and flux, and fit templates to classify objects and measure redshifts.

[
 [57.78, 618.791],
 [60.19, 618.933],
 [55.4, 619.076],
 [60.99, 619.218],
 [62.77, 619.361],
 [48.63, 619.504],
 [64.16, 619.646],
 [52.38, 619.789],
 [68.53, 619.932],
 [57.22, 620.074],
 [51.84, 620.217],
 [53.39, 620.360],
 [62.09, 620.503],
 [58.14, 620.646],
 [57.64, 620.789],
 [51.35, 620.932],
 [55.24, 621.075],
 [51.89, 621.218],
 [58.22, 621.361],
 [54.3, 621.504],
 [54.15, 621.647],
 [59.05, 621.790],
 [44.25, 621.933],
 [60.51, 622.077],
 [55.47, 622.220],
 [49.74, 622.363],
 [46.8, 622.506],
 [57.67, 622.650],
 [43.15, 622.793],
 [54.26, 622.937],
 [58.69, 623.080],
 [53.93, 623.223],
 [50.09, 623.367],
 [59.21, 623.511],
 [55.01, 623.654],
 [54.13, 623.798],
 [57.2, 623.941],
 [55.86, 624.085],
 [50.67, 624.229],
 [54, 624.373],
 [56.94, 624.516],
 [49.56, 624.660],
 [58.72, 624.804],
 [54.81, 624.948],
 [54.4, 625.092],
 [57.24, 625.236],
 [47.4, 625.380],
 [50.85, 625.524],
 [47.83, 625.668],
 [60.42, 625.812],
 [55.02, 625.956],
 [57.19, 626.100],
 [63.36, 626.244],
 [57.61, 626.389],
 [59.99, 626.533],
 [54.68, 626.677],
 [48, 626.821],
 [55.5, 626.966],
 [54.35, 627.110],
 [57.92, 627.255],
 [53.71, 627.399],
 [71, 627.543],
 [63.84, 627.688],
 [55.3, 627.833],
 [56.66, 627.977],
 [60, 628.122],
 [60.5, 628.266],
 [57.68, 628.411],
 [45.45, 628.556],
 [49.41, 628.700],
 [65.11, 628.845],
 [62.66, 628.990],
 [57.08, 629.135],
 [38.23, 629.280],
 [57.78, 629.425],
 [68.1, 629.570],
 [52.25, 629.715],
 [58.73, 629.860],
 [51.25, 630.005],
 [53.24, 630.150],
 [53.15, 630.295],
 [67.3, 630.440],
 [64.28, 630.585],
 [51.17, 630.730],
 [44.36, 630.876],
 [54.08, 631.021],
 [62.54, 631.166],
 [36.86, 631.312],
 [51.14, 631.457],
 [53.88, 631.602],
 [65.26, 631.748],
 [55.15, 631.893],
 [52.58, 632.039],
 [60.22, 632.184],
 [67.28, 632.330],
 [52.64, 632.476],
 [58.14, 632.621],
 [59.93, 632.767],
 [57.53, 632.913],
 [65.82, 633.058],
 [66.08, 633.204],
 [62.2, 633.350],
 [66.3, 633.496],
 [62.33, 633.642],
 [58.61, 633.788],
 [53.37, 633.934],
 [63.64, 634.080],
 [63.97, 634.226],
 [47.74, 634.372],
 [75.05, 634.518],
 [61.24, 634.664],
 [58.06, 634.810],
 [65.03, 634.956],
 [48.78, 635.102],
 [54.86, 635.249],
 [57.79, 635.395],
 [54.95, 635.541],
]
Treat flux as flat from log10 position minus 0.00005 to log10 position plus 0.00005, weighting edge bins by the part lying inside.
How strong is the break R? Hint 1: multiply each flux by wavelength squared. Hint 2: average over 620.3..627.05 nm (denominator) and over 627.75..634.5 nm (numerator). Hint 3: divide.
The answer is 1.07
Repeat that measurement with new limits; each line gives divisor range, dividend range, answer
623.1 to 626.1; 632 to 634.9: 1.15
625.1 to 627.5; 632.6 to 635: 1.14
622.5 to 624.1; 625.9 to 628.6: 1.08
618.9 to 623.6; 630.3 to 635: 1.10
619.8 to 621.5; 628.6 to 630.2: 1.01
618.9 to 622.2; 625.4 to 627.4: 1.00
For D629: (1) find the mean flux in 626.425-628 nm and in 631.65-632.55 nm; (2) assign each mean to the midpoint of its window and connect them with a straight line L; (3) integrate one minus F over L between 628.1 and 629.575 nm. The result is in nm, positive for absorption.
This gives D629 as 0.05 nm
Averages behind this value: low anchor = 57.4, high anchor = 58.7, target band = 55.9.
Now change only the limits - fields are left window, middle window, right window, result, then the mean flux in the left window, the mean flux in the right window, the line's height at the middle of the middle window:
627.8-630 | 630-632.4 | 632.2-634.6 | 0.13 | 56.2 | 61.3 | 58.8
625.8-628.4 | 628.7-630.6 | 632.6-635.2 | 0.06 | 58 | 60.8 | 59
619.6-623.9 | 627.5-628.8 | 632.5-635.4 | 0.00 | 55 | 60.3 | 57.8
